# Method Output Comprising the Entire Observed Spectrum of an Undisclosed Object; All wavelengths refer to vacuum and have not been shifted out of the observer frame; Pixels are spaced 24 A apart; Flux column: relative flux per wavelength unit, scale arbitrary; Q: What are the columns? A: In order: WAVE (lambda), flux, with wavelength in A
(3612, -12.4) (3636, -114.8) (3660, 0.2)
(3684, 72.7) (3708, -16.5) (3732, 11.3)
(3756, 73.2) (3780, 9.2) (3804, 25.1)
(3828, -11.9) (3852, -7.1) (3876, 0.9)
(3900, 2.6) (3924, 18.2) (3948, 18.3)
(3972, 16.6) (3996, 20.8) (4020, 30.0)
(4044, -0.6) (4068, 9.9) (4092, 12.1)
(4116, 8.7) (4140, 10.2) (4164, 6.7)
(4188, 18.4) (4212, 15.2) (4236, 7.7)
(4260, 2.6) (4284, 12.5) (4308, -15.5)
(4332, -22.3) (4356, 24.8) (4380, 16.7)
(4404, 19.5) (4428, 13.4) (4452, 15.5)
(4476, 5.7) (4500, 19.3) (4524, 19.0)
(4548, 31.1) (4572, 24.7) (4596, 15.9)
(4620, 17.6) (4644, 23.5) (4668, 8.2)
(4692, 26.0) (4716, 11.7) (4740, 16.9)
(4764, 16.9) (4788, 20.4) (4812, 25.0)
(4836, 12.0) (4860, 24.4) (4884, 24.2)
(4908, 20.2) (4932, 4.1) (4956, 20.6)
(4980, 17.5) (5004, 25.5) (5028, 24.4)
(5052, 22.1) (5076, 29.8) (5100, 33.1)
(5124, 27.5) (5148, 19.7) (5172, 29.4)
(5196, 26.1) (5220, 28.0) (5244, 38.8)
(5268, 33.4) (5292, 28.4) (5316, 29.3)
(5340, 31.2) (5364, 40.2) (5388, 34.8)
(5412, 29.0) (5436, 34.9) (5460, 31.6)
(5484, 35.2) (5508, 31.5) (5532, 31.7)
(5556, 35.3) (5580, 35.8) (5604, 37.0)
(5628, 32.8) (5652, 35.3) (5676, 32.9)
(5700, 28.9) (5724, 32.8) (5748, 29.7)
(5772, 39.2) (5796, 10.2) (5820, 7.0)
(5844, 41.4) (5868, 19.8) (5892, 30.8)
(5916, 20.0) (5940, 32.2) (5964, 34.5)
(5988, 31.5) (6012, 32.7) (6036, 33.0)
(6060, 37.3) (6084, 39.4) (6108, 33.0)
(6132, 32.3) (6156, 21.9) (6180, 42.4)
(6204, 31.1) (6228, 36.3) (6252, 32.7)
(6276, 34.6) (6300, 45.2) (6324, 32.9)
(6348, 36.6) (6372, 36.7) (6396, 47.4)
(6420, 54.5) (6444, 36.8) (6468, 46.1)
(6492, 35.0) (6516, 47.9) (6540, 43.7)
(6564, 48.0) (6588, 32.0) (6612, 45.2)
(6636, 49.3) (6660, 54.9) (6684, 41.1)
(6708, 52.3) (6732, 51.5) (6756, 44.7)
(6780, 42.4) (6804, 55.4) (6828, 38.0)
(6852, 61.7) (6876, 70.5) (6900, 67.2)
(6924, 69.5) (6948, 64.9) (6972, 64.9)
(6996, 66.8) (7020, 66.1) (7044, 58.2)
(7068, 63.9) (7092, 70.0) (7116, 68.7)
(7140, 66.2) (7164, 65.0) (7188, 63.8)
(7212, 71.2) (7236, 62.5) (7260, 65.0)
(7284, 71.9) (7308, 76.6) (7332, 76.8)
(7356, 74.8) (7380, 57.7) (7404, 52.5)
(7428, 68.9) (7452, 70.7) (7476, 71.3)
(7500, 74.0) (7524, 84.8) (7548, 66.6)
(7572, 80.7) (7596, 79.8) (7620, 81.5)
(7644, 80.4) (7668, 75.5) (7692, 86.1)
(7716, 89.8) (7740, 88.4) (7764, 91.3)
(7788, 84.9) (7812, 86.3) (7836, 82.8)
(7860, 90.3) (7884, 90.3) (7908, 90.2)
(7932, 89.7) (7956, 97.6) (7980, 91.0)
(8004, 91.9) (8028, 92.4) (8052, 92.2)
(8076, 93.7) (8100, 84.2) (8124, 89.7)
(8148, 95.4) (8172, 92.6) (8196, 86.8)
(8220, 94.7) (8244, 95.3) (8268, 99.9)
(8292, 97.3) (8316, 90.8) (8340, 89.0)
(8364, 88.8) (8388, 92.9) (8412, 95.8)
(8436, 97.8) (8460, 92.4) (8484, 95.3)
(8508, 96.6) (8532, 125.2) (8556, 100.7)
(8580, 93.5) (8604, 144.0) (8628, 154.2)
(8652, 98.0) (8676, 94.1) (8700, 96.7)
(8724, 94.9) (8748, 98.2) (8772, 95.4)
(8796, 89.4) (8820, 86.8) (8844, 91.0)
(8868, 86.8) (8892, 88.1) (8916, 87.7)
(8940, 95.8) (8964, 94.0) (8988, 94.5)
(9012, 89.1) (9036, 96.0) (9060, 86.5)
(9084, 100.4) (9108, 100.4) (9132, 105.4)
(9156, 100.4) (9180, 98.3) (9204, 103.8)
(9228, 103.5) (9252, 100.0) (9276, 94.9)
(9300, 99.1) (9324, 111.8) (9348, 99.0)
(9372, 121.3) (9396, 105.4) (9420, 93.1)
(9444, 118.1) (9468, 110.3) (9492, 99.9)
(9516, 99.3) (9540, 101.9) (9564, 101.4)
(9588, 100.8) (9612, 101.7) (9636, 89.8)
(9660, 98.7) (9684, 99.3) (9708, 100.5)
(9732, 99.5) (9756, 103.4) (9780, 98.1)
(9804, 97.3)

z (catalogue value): 0.719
